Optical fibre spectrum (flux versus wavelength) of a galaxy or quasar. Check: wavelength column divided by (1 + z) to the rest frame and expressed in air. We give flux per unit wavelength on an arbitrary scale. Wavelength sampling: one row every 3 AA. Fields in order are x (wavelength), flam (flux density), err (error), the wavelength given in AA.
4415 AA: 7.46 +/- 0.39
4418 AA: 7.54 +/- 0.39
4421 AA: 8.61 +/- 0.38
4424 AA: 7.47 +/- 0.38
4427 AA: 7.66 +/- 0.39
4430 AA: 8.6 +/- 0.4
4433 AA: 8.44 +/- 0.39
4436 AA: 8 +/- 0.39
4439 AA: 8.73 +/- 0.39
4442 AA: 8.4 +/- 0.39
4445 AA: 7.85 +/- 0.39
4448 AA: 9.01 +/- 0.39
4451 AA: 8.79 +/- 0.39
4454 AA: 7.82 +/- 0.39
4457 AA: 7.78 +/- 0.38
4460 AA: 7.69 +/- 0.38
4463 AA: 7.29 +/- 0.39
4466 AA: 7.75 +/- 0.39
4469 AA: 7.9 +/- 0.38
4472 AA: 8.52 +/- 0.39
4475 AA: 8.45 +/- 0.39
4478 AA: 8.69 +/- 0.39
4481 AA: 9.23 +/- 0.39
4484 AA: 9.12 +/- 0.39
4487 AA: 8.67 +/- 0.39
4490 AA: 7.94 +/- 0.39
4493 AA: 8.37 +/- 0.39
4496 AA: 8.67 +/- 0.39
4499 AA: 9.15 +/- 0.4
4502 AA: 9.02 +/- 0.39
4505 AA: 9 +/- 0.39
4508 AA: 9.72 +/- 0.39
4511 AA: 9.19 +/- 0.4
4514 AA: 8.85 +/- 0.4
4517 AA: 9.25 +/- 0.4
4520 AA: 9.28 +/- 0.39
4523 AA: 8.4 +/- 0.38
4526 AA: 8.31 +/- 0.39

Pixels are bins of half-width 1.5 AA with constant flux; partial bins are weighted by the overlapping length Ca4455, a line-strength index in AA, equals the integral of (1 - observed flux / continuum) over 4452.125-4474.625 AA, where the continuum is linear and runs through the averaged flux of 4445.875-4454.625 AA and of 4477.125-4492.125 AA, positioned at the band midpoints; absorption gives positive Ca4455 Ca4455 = 2.0 AA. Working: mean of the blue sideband 8.56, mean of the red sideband 8.72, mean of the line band 7.87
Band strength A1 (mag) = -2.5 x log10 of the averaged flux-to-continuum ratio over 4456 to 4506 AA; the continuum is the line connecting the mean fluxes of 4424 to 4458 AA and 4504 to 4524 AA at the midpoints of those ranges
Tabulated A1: 0.04 mag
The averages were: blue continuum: 8.25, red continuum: 9.12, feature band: 8.43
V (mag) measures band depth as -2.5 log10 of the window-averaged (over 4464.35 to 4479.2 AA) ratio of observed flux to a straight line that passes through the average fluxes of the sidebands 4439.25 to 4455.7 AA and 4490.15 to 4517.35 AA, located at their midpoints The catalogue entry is 0.05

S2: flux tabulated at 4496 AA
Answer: 8.67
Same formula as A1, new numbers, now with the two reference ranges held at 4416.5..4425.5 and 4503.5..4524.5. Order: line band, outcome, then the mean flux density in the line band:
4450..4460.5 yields 0.04 mag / 8.01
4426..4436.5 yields -0.03 mag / 8.22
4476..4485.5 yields -0.04 mag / 8.98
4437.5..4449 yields -0.04 mag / 8.48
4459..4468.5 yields 0.11 mag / 7.6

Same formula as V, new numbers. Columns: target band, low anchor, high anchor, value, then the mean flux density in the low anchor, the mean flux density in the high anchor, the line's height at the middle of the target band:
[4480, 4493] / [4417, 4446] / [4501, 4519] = 0.02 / 8.14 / 9.18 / 8.87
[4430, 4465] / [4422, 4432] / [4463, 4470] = -0.05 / 7.97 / 7.71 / 7.83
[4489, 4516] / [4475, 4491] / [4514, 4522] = 0.01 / 8.73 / 9.13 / 8.95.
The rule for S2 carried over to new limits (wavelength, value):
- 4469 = 7.9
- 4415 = 7.46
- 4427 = 7.66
